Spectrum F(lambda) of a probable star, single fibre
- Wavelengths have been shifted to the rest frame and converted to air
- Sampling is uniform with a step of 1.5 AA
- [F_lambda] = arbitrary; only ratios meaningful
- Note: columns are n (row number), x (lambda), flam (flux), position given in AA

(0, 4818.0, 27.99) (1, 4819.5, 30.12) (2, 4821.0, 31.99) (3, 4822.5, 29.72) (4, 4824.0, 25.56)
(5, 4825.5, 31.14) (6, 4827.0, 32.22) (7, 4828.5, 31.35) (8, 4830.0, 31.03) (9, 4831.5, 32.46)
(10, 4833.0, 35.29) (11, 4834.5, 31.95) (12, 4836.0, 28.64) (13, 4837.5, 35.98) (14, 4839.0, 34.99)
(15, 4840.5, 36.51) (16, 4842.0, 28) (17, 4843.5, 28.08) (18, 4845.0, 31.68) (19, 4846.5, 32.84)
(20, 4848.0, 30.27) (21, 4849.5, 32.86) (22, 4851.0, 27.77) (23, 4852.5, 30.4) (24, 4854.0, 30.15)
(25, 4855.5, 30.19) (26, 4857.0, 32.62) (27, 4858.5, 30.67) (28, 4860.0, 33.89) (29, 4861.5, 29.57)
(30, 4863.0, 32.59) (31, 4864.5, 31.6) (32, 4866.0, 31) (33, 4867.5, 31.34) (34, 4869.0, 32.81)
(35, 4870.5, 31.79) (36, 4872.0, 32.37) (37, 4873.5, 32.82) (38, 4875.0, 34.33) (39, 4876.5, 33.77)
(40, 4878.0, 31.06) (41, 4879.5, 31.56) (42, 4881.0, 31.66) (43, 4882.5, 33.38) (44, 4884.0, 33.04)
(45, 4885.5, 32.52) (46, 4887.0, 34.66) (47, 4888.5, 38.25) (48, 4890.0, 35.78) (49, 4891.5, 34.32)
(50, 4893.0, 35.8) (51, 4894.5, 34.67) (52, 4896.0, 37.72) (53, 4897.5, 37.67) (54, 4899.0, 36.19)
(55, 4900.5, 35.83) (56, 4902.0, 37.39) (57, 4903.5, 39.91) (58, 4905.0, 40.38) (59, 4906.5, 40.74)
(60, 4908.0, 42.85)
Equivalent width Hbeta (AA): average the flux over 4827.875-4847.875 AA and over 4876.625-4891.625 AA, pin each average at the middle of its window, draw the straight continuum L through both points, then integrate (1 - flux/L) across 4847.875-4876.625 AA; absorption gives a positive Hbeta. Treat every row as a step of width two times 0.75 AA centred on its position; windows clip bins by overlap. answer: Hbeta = 1.1 AA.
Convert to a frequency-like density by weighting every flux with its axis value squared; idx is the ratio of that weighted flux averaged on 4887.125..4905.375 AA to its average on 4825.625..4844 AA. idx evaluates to 1.2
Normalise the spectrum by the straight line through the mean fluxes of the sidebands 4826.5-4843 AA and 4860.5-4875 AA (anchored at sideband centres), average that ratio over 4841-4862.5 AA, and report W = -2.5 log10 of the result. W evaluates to 0.05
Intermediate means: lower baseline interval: 32.5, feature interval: 30.7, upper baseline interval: 31.9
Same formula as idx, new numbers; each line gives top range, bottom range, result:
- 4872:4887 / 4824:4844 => 1.05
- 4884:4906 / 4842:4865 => 1.20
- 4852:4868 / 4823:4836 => 1.02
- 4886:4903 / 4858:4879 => 1.14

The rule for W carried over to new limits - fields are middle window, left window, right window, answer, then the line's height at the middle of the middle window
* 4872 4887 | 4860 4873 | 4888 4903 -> 0.035 mag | 33.9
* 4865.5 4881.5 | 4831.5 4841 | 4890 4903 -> 0.097 mag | 35.3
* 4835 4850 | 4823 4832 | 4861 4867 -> -0.039 mag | 30.8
